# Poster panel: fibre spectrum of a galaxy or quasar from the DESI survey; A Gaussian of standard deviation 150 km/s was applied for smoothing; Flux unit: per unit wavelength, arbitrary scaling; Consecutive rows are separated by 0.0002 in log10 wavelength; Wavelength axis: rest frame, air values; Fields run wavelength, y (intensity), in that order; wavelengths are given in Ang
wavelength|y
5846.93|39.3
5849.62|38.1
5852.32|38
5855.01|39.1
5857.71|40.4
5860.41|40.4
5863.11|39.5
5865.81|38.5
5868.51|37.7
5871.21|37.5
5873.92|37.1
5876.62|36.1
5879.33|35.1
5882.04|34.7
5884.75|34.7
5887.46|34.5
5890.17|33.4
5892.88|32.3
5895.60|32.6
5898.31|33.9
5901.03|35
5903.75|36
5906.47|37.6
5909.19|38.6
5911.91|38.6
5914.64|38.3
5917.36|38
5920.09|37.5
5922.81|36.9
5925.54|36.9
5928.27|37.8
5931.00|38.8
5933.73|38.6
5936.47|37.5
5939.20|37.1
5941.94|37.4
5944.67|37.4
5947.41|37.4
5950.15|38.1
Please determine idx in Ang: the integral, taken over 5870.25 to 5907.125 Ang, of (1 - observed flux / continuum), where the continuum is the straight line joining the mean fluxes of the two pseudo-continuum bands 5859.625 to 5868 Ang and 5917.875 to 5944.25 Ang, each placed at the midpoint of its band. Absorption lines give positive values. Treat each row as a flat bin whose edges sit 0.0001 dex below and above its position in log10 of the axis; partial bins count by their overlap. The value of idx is 3.5 Ang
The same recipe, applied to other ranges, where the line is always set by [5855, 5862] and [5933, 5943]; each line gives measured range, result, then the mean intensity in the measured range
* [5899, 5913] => 0.58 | 37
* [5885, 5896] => 1.60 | 33.4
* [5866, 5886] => 1.65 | 36.3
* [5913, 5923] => 0.11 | 37.8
